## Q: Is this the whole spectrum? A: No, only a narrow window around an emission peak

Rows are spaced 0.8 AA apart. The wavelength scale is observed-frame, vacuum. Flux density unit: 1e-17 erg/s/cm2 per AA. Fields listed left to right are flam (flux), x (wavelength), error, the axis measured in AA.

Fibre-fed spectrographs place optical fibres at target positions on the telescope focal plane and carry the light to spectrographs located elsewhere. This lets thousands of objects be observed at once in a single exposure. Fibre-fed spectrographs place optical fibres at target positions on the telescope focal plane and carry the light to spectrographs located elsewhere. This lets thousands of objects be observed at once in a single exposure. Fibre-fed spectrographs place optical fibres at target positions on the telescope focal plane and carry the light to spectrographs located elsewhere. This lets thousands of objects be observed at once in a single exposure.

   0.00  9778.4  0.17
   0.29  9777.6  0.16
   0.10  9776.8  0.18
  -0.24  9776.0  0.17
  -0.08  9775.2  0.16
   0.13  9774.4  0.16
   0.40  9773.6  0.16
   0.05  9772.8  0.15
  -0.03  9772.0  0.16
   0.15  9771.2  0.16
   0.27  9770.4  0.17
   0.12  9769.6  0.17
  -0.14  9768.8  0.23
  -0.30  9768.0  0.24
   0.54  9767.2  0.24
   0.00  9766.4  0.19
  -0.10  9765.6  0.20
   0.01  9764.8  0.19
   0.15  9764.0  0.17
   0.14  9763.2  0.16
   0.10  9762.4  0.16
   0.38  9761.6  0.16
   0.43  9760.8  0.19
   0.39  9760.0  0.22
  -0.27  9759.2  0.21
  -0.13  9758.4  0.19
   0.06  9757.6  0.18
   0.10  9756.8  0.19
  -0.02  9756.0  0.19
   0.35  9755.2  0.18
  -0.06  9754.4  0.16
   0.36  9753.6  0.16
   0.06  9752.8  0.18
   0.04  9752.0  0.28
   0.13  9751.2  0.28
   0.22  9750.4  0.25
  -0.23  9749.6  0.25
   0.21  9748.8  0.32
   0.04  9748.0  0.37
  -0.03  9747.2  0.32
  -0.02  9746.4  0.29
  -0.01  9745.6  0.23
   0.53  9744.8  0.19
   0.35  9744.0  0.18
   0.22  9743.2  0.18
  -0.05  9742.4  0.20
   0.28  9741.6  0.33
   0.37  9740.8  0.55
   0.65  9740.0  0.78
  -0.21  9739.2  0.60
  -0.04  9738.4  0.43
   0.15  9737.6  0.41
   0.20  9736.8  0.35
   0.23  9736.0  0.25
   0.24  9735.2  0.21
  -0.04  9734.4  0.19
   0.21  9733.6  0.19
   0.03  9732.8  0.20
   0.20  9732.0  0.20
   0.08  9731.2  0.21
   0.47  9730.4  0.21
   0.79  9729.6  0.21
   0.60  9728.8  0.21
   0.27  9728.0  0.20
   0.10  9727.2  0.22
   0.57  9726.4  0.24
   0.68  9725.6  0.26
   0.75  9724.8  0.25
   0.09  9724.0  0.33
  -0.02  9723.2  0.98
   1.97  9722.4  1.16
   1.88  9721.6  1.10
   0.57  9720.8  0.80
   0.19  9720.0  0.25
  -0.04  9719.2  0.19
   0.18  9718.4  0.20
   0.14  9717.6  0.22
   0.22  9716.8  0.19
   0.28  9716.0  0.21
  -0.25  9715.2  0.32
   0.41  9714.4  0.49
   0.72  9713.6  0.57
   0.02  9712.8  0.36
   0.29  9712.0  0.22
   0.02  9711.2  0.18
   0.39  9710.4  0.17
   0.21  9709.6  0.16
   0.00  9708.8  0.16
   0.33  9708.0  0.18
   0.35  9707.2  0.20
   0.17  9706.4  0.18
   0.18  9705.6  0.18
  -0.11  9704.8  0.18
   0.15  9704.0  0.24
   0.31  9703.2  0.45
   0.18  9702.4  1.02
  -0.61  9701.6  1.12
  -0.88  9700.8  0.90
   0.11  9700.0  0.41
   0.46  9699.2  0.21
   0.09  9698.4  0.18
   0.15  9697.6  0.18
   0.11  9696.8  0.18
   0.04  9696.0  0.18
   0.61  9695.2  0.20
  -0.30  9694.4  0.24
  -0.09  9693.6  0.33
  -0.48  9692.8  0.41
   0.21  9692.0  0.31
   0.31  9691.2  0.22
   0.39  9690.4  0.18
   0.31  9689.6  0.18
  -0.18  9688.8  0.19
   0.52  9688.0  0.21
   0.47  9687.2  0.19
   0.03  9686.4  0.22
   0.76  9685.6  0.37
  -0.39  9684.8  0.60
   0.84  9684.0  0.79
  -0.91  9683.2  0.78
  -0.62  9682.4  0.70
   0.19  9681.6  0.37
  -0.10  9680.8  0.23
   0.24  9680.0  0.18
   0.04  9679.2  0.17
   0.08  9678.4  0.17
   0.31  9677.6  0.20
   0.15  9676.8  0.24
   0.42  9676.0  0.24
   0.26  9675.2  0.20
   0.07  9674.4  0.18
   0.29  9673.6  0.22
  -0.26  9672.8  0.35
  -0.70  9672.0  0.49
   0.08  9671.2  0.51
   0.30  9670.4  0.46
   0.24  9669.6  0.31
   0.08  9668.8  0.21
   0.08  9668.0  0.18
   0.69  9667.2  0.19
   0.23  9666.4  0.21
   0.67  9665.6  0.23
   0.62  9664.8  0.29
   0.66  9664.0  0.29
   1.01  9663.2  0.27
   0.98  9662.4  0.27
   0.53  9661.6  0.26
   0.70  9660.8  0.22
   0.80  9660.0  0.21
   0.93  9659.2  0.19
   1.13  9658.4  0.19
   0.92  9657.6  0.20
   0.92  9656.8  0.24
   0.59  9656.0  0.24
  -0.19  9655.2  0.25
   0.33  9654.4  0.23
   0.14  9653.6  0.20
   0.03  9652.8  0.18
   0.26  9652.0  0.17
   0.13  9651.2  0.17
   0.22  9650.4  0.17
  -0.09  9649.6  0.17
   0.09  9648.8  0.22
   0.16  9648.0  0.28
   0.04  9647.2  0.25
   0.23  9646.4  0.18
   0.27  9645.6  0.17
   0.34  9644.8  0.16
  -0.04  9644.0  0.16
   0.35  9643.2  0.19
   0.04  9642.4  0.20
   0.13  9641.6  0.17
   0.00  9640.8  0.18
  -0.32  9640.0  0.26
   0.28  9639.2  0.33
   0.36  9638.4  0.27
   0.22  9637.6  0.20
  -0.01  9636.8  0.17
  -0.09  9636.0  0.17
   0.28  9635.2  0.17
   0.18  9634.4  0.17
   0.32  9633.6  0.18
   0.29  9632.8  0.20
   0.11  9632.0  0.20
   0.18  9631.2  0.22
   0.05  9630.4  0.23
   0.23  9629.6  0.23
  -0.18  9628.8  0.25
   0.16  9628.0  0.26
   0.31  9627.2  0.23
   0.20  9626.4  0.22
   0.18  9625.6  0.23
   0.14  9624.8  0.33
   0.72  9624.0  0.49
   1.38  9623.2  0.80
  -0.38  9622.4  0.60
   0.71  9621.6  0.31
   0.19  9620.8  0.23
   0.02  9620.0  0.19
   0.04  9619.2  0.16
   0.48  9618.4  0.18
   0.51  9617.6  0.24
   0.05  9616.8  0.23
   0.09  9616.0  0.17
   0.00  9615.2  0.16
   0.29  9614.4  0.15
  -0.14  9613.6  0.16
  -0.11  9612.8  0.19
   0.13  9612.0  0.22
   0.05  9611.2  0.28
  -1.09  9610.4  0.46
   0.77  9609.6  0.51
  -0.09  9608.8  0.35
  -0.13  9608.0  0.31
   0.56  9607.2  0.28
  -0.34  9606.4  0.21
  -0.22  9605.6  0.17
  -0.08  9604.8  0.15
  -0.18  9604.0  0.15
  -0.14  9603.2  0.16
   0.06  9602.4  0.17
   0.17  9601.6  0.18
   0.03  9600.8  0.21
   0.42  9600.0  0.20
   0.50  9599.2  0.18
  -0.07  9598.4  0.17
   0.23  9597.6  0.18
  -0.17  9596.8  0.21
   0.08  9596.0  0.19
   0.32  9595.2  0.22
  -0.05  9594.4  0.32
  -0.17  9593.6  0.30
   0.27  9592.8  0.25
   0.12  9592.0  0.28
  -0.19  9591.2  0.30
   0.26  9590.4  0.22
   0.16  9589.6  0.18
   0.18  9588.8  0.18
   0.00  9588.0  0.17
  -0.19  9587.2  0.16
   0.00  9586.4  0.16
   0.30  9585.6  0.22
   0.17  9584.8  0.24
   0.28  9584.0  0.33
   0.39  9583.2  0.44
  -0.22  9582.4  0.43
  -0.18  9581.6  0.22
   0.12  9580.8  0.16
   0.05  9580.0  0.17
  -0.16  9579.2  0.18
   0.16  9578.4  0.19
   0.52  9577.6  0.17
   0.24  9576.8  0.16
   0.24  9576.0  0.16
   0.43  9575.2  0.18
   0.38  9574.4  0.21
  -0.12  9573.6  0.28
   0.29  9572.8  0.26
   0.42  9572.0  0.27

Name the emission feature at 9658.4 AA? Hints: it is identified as [O III]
